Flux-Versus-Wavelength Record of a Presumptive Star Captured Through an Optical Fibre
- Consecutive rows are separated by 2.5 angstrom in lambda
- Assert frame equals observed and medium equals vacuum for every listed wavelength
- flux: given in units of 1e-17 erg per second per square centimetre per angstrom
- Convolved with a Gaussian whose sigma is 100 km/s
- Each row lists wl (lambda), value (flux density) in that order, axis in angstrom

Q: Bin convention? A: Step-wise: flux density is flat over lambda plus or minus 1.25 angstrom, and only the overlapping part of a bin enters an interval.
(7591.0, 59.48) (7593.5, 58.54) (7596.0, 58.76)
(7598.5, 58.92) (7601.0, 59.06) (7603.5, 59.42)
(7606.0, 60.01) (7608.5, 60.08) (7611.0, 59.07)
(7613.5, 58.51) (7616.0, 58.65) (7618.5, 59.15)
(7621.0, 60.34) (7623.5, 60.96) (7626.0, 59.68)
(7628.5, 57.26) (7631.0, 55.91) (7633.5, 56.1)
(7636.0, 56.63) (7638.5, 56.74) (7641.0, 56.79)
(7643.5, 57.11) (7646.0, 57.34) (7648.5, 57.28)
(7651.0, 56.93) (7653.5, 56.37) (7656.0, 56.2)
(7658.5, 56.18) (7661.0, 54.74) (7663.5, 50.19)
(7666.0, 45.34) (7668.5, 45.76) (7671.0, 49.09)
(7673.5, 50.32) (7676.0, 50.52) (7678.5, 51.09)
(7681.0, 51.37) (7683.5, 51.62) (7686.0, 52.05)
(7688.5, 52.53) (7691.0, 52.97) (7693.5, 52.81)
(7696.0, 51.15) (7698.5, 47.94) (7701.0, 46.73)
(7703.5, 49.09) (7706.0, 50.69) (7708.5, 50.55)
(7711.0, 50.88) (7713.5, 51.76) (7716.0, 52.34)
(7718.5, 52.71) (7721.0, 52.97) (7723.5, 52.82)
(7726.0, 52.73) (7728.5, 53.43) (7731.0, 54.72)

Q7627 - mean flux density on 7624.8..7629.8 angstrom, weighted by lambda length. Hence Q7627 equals 58.4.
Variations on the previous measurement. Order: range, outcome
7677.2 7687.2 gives 51.5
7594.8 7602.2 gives 58.9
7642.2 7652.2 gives 57.2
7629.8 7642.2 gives 56.4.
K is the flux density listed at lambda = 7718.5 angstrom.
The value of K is 52.71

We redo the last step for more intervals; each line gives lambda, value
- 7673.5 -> 50.32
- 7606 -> 60.01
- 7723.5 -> 52.82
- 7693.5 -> 52.81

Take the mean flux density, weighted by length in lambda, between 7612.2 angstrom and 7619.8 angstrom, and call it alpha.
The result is 58.8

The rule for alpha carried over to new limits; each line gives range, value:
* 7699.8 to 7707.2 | 48.8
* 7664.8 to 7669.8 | 45.6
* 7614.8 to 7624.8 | 59.8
